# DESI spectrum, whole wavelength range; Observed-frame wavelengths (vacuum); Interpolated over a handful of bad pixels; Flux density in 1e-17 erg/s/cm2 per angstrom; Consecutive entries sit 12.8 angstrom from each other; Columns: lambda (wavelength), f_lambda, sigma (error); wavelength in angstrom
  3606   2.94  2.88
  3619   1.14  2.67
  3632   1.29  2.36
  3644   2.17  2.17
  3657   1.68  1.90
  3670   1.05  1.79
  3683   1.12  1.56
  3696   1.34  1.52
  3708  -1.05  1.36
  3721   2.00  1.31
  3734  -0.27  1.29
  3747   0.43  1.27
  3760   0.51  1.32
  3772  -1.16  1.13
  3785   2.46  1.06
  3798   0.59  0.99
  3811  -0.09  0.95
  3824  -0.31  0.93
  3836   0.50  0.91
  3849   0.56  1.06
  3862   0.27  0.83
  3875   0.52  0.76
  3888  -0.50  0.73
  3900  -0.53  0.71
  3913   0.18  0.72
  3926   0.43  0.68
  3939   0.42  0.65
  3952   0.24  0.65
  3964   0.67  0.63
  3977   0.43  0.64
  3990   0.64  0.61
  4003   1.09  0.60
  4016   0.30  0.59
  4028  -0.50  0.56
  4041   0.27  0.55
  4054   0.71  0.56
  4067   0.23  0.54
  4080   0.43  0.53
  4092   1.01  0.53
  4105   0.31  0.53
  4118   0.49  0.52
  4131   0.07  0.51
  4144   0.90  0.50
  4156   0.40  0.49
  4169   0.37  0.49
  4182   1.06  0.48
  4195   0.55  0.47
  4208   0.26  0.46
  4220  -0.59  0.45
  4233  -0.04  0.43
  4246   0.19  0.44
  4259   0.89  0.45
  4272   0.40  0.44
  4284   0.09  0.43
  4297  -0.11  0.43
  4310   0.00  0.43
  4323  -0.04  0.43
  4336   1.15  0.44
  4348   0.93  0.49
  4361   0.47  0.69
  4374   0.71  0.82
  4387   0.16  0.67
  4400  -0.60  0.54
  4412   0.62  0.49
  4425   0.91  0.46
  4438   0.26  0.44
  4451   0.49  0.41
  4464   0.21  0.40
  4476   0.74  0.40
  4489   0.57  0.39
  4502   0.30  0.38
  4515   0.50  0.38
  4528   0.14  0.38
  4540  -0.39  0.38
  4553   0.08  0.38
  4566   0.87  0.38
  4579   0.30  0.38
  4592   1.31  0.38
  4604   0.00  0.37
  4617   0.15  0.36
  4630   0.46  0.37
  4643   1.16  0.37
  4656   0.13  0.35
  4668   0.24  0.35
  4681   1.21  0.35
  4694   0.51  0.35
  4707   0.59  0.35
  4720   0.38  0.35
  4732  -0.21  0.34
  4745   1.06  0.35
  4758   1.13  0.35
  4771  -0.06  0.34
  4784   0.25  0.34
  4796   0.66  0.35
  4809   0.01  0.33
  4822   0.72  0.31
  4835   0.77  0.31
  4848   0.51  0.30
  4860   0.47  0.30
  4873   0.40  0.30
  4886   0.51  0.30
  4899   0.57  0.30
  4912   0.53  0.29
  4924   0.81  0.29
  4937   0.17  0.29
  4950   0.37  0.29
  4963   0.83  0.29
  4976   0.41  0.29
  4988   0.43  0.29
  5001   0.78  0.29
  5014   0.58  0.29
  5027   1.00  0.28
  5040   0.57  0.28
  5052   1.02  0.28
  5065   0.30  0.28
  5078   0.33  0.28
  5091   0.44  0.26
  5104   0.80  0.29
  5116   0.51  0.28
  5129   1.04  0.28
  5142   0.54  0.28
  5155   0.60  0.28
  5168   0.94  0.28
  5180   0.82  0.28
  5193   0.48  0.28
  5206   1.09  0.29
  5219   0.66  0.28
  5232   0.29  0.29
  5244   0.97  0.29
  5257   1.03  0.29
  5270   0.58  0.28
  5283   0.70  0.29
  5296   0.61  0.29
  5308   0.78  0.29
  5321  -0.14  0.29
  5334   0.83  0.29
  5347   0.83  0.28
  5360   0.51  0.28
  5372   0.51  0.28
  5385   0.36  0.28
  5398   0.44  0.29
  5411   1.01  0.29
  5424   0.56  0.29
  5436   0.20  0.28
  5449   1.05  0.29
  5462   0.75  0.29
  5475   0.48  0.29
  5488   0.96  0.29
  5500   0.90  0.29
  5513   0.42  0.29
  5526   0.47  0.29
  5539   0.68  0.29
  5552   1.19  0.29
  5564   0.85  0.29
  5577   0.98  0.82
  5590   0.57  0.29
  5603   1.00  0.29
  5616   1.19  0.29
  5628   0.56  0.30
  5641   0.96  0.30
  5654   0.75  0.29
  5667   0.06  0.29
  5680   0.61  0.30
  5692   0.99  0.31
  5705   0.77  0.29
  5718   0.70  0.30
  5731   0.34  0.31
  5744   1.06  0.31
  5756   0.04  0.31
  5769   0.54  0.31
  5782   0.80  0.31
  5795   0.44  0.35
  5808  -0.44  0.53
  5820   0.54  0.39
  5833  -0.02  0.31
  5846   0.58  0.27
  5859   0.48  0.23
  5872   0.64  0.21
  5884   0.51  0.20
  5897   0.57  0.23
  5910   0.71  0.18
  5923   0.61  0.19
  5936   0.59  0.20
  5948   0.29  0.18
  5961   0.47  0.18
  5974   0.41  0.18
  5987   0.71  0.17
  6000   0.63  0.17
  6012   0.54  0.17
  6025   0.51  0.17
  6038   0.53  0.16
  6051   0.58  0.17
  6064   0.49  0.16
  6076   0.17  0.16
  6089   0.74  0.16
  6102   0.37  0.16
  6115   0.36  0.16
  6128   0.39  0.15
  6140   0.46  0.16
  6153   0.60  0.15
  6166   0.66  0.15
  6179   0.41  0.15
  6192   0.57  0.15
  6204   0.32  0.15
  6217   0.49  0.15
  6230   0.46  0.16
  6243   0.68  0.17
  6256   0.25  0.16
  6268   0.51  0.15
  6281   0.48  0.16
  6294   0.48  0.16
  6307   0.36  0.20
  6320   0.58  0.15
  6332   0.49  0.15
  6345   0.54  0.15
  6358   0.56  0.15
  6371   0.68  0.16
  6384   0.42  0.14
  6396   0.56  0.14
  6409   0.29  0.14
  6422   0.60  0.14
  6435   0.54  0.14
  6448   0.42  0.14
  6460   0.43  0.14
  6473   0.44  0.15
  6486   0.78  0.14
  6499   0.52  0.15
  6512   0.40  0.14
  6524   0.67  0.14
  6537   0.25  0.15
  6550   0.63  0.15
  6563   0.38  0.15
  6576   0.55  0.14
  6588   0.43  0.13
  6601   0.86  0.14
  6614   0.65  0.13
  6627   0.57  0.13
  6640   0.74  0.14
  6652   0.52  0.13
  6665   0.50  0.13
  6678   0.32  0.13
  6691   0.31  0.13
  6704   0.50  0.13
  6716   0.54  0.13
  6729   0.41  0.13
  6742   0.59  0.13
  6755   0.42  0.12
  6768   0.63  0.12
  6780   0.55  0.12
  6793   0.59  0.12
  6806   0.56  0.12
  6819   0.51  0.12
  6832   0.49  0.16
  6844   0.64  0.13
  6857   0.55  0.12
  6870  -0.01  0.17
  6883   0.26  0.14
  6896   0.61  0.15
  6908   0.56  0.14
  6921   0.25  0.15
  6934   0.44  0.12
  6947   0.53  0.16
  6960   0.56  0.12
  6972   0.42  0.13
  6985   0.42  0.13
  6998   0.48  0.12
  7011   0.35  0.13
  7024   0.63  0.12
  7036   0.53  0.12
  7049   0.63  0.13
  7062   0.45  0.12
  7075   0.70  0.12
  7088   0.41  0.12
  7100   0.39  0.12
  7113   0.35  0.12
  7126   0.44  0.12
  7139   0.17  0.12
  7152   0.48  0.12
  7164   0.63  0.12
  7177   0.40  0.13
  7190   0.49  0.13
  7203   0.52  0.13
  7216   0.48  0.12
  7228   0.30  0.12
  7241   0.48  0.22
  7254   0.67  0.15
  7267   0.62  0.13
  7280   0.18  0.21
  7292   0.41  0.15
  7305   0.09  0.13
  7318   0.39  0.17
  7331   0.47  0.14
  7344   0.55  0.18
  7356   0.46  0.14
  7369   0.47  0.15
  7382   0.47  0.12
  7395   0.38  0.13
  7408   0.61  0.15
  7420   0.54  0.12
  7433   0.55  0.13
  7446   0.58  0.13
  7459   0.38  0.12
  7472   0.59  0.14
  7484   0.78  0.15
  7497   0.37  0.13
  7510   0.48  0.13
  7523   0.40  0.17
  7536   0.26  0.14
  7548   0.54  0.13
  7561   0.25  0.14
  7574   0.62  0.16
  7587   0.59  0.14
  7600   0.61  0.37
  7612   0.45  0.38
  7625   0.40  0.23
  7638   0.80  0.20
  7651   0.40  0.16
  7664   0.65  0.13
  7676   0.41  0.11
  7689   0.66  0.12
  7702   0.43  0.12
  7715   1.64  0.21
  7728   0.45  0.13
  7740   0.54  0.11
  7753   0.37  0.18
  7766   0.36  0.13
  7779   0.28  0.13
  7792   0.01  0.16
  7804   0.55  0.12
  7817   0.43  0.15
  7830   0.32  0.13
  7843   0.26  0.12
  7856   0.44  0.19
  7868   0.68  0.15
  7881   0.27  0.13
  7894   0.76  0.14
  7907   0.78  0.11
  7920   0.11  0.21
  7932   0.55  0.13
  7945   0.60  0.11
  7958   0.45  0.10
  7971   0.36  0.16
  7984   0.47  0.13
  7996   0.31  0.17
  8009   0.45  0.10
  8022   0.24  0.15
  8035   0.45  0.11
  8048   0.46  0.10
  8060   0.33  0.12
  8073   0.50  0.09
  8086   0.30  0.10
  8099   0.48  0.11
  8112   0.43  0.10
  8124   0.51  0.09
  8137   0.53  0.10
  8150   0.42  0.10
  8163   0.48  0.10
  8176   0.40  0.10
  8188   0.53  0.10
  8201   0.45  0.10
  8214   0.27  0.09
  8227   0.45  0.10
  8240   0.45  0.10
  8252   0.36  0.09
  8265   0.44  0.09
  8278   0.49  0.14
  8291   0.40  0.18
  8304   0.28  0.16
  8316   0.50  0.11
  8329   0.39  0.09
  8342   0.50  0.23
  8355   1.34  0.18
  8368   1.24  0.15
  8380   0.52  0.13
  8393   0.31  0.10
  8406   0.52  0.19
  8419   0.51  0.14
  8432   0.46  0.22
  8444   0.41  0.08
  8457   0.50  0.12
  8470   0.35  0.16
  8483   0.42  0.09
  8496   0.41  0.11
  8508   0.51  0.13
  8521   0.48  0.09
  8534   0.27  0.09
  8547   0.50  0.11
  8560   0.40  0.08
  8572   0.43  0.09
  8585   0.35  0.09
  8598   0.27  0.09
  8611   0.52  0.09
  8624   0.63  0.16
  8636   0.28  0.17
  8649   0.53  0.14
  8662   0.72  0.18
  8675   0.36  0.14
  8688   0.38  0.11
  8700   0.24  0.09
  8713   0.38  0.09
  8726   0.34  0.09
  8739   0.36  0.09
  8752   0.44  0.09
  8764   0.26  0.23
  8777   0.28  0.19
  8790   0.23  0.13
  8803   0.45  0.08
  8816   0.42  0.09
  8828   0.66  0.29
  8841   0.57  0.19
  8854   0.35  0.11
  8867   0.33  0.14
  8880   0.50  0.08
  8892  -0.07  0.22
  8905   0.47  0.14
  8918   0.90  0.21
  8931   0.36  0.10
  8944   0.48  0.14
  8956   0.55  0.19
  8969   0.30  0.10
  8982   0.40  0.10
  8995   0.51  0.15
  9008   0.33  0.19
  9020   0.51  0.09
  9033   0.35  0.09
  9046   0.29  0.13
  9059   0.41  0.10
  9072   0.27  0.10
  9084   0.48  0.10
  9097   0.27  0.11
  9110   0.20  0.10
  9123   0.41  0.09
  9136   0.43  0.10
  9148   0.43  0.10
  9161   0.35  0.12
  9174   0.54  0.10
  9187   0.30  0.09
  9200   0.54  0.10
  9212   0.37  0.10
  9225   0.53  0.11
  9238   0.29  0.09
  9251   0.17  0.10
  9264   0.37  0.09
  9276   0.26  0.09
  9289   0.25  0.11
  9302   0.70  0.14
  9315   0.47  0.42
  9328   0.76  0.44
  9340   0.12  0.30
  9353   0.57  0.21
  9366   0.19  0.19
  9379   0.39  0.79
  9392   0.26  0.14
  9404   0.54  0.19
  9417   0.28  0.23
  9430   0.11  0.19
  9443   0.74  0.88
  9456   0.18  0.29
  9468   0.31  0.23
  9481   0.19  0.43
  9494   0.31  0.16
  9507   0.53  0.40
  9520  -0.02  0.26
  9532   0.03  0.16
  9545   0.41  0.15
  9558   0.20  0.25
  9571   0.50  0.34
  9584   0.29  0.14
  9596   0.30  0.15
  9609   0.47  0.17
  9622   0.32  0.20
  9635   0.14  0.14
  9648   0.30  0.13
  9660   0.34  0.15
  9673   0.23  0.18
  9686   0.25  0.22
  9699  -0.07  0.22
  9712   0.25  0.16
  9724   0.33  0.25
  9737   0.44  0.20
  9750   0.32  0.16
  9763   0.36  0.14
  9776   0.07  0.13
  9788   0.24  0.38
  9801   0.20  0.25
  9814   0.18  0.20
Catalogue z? 0.17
